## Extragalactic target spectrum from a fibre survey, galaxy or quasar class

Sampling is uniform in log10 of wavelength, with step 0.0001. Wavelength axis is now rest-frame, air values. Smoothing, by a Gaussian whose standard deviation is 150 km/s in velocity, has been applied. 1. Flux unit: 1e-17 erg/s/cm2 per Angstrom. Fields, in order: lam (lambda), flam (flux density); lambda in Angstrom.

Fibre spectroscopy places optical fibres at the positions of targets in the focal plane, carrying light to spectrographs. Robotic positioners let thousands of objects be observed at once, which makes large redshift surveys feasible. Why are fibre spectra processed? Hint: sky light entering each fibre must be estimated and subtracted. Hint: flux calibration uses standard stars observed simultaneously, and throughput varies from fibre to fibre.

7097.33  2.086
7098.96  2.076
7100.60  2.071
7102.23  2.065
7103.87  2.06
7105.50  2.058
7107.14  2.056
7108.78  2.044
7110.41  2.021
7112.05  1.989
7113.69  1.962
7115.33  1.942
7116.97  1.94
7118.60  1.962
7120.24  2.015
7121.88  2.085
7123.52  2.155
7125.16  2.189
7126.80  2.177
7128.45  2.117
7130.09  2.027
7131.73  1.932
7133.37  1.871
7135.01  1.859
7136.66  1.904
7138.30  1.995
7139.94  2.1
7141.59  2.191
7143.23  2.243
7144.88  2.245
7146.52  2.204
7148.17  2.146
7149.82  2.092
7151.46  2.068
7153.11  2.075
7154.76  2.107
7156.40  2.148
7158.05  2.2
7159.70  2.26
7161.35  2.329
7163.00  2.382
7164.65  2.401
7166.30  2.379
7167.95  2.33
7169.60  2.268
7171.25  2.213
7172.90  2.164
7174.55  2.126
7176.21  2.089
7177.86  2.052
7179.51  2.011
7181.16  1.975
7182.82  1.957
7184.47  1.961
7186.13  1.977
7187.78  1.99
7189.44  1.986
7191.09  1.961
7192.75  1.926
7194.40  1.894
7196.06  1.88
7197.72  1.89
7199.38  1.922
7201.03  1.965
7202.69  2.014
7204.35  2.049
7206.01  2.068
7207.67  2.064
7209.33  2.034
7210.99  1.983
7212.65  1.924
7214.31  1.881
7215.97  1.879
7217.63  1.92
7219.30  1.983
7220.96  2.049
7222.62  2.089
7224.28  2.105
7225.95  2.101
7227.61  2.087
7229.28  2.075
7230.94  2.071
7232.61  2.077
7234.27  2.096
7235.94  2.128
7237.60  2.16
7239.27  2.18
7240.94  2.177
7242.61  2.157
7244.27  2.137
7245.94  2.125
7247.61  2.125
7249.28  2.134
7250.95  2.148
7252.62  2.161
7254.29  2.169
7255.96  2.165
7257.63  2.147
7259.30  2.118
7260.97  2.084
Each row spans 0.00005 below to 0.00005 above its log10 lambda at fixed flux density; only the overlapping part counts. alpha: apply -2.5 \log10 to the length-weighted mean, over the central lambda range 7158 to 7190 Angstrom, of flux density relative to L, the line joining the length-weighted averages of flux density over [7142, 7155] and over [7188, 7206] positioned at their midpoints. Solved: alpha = -0.05 mag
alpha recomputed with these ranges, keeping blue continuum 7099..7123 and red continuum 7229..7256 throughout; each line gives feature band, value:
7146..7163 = -0.06 mag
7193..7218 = 0.08 mag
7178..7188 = 0.05 mag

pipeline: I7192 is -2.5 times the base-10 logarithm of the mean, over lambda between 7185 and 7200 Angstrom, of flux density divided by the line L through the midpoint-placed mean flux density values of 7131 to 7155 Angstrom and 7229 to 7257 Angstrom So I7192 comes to 0.09 mag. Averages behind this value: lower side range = 2.07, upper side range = 2.14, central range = 1.94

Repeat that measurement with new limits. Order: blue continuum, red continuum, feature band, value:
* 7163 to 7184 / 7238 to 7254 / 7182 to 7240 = 0.08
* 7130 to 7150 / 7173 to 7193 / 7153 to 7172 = -0.12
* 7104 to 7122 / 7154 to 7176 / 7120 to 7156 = 0.02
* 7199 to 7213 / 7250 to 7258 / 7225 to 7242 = -0.01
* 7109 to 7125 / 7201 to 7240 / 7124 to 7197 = -0.04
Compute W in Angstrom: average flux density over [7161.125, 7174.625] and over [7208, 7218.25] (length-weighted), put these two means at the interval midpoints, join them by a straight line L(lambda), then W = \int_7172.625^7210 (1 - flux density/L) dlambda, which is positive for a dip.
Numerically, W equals 2.0 Angstrom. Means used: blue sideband 2.3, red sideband 1.94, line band 2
